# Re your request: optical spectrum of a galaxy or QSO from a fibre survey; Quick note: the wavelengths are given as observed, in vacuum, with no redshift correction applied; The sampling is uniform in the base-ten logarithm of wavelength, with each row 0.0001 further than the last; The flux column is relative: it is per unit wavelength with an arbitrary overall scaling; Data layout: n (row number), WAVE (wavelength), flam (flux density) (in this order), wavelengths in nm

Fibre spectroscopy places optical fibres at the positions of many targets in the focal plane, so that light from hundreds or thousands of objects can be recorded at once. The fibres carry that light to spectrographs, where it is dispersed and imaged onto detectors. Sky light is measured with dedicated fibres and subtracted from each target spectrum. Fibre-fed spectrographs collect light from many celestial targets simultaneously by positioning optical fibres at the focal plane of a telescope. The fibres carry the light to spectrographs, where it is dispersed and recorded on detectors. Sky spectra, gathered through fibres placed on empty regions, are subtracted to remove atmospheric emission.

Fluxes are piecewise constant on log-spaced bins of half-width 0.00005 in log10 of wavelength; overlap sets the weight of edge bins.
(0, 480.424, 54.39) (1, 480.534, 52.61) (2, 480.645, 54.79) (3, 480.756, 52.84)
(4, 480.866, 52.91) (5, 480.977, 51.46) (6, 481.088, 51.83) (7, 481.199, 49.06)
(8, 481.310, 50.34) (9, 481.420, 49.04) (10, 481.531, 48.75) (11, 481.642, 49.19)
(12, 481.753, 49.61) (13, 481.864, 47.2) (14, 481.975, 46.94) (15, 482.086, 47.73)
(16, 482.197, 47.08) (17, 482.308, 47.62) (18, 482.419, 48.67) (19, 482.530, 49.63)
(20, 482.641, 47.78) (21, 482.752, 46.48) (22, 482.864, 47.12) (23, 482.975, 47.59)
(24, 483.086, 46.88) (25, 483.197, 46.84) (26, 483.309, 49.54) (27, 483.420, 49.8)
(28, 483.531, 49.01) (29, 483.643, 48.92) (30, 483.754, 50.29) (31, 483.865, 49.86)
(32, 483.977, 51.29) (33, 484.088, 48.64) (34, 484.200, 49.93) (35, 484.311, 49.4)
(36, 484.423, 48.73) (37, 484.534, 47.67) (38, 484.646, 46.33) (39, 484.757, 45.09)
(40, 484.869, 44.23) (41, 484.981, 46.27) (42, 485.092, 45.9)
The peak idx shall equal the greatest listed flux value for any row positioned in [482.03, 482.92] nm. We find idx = 49.63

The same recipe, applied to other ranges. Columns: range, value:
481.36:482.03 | 49.61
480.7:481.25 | 52.91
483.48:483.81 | 50.29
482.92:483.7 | 49.8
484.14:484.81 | 49.93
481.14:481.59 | 50.34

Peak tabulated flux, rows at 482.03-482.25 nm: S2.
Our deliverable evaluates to 47.73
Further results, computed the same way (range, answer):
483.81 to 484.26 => 51.29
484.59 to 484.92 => 46.33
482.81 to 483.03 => 47.59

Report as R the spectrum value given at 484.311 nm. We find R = 49.4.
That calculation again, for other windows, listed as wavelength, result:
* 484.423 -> 48.73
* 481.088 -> 51.83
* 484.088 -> 48.64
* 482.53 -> 49.63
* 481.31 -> 50.34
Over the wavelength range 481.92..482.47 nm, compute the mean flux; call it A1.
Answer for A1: 47.6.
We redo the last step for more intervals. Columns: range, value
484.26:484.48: 49.1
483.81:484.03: 50.4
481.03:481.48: 50.1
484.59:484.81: 45.8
